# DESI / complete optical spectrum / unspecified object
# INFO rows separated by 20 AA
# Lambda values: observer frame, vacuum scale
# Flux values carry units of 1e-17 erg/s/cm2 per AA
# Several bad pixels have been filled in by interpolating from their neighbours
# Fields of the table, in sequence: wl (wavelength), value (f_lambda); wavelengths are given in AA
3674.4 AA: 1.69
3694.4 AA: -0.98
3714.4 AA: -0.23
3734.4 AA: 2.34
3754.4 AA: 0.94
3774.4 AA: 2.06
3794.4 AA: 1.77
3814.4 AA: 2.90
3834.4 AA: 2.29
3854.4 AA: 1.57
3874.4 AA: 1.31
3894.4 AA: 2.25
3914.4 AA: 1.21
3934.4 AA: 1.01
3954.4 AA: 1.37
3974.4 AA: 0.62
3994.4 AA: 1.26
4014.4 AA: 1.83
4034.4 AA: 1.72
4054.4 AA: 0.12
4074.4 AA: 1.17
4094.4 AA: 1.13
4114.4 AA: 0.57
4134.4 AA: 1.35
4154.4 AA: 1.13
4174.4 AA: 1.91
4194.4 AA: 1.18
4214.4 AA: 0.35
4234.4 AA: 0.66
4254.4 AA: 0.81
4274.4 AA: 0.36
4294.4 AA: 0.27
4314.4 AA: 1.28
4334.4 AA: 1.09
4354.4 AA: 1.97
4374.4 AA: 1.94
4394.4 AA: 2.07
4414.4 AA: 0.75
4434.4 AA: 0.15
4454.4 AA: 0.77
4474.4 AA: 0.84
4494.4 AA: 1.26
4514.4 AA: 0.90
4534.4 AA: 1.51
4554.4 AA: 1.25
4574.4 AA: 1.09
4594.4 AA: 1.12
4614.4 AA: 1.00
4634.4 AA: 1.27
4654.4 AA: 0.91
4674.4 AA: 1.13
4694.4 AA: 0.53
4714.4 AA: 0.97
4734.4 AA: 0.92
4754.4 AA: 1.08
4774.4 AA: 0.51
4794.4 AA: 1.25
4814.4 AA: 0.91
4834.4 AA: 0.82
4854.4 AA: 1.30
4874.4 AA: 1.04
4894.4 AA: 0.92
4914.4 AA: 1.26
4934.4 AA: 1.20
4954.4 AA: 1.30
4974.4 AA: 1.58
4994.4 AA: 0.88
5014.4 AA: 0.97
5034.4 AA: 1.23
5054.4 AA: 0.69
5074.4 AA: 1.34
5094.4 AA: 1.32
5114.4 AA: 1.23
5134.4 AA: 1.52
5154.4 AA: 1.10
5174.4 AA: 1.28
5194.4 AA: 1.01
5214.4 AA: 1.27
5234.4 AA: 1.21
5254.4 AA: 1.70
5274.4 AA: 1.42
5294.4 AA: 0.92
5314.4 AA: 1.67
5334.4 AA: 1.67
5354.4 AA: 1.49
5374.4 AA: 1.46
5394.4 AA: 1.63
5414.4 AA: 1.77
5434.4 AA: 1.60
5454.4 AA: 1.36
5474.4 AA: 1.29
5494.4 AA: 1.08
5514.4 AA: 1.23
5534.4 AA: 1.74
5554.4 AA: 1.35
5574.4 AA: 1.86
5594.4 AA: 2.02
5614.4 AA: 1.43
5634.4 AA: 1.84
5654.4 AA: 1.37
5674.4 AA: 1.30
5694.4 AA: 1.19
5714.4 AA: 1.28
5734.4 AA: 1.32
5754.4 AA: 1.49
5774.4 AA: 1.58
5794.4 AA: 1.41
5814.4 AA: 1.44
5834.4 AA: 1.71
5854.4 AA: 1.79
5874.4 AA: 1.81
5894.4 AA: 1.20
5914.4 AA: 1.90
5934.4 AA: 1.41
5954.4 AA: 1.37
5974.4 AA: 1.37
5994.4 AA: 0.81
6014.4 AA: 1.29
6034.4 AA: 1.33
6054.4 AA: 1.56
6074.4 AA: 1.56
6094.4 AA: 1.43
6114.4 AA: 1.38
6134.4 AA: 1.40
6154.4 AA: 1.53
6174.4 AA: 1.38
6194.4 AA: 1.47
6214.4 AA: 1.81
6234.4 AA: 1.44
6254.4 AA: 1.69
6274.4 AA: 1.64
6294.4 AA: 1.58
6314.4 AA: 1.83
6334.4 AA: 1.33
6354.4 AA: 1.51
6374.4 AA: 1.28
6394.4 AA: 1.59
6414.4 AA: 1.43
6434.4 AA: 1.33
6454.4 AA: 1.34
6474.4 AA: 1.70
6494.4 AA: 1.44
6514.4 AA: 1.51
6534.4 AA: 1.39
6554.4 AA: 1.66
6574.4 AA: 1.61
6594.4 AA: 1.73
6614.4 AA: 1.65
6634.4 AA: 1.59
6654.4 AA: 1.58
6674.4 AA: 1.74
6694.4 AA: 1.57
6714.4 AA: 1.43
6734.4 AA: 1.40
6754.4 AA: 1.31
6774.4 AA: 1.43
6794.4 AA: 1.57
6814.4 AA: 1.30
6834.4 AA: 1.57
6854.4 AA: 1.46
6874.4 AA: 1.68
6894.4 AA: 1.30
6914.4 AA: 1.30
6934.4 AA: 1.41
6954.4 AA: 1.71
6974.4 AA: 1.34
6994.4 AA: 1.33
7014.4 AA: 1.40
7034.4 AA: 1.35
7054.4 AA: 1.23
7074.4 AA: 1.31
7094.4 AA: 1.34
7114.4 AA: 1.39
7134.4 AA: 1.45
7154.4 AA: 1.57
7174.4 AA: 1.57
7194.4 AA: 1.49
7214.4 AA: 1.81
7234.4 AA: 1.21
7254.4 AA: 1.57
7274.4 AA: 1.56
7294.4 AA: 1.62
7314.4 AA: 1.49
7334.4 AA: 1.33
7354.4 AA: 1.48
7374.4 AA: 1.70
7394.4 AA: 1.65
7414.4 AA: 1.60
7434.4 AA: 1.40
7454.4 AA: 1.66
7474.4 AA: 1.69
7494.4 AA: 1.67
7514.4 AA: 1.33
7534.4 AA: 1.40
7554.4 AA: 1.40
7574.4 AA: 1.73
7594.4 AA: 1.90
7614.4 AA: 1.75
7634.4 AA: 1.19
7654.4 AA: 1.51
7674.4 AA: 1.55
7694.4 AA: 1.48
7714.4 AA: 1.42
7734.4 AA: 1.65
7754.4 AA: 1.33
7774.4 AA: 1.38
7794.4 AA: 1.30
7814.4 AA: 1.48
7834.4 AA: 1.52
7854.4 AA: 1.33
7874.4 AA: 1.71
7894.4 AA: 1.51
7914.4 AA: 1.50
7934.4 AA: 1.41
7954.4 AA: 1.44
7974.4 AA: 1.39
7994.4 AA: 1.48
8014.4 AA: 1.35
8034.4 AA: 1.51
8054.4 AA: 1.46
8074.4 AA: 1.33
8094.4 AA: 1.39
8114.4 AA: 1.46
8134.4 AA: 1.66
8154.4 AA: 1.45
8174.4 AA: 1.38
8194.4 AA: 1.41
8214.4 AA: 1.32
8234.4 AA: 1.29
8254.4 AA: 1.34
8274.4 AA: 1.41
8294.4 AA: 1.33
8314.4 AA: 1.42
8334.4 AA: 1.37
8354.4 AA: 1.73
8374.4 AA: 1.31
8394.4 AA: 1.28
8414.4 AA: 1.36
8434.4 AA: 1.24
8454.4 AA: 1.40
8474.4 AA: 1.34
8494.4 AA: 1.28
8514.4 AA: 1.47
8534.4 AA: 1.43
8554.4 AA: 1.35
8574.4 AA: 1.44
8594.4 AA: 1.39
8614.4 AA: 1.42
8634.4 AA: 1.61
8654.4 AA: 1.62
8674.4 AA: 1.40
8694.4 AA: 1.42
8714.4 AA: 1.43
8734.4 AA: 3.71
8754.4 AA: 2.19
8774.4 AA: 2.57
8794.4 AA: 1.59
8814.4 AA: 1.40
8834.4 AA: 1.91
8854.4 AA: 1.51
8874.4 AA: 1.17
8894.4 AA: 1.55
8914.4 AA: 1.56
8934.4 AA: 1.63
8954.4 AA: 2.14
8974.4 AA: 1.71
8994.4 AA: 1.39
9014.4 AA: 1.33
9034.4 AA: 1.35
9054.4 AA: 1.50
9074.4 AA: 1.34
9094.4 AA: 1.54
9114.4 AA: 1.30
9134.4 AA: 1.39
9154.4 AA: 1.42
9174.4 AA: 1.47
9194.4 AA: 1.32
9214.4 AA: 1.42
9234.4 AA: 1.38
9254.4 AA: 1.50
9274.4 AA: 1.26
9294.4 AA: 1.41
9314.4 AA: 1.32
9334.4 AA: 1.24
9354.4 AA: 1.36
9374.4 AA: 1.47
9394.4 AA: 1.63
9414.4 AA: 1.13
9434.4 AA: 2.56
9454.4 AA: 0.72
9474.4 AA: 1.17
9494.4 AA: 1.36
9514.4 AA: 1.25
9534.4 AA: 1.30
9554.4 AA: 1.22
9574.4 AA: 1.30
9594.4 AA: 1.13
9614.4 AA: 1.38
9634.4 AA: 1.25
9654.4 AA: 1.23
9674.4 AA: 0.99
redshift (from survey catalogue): 0.332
